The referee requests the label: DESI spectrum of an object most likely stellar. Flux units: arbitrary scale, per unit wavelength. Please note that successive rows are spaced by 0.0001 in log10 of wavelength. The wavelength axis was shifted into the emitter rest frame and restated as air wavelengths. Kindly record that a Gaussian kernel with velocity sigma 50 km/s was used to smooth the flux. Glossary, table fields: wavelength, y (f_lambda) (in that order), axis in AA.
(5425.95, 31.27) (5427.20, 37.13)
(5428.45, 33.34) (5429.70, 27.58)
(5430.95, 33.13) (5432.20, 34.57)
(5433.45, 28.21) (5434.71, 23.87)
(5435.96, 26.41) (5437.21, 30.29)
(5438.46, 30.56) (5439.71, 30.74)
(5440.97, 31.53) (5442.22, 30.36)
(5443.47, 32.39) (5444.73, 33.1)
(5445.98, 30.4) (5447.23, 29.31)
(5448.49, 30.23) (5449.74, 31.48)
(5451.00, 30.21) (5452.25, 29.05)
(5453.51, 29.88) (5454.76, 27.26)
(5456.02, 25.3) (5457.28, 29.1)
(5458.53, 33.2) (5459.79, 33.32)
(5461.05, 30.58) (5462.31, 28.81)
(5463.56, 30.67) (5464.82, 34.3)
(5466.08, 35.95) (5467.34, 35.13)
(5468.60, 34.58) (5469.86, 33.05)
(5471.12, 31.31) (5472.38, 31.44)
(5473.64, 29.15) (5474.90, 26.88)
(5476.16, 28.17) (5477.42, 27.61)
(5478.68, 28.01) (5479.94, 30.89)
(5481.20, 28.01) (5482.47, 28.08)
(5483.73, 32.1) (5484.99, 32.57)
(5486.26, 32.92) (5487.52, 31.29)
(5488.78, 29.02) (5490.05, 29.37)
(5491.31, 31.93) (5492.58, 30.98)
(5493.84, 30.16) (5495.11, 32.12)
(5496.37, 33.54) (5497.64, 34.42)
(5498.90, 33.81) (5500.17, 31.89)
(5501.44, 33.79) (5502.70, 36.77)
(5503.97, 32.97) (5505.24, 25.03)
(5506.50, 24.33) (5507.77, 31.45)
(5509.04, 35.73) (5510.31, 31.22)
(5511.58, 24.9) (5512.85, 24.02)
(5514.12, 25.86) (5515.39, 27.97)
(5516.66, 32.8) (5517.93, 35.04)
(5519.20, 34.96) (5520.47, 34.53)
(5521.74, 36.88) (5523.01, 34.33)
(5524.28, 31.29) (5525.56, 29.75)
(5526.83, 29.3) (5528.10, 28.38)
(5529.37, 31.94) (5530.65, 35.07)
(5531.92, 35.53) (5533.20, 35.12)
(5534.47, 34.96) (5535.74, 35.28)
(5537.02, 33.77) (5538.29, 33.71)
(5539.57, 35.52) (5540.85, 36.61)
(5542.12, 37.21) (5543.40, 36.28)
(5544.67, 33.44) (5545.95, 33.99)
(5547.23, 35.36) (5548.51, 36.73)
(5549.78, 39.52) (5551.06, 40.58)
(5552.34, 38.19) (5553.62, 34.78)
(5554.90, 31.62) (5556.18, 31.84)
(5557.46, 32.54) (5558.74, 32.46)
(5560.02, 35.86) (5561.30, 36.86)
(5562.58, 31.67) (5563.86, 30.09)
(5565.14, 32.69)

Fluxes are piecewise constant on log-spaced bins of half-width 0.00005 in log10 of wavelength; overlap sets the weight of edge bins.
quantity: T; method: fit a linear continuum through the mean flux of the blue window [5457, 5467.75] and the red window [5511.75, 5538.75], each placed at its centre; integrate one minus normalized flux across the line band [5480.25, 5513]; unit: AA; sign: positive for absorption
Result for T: 1.4 AA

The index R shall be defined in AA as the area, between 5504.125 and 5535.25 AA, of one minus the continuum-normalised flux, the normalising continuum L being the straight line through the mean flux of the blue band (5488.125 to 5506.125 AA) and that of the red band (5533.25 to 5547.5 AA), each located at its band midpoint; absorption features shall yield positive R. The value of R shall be 2.1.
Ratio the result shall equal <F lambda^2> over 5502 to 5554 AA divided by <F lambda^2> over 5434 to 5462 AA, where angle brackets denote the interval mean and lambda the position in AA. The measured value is 1.1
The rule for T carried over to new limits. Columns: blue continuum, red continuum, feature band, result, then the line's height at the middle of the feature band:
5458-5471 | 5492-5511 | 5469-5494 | 1.7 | 32.4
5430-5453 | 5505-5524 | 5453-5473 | -0.7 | 30.4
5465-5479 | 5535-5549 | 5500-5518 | 1.8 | 33.3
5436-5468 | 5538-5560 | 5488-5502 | 0.4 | 32.8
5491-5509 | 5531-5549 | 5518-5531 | 0.5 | 33.9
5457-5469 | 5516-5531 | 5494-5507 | 0.3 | 32.7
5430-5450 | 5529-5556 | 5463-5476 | -0.1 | 31.8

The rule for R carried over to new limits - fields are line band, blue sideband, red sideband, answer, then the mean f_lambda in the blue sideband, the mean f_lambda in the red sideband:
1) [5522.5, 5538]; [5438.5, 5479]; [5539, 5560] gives 0.69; 30.7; 35.4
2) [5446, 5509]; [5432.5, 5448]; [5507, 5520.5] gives -1.44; 29.9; 30.5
